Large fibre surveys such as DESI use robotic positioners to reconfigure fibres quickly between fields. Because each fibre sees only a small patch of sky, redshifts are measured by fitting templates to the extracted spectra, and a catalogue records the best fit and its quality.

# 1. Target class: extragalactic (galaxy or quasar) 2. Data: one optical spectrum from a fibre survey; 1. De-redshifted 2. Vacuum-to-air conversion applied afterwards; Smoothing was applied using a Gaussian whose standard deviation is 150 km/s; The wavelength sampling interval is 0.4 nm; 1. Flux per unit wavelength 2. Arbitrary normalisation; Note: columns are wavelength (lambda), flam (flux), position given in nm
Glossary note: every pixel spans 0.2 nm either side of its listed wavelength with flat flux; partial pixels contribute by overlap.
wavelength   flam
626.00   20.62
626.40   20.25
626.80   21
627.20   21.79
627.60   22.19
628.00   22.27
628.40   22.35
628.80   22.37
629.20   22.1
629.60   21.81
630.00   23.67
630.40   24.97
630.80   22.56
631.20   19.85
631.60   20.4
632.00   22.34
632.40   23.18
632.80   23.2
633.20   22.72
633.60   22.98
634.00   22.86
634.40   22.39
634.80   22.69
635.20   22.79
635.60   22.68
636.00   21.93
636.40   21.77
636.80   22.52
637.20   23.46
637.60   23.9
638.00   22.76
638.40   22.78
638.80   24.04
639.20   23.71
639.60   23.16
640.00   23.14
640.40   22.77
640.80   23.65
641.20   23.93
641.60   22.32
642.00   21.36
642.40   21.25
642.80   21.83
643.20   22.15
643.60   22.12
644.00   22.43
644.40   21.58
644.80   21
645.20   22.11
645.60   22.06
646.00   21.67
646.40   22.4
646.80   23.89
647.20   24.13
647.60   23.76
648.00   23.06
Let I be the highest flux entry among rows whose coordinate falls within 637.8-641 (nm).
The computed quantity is 24.04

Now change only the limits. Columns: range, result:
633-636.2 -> 22.98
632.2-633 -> 23.2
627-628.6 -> 22.35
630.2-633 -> 24.97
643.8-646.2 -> 22.43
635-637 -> 22.79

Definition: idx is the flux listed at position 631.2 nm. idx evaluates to 19.85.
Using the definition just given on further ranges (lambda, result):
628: 22.27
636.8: 22.52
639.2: 23.71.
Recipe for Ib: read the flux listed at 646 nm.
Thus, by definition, 21.67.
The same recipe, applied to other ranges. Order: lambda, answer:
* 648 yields 23.06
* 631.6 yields 20.4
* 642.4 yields 21.25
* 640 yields 23.14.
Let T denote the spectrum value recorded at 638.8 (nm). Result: 24.04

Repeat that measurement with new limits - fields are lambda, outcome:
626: 20.62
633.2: 22.72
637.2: 23.46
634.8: 22.69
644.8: 21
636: 21.93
